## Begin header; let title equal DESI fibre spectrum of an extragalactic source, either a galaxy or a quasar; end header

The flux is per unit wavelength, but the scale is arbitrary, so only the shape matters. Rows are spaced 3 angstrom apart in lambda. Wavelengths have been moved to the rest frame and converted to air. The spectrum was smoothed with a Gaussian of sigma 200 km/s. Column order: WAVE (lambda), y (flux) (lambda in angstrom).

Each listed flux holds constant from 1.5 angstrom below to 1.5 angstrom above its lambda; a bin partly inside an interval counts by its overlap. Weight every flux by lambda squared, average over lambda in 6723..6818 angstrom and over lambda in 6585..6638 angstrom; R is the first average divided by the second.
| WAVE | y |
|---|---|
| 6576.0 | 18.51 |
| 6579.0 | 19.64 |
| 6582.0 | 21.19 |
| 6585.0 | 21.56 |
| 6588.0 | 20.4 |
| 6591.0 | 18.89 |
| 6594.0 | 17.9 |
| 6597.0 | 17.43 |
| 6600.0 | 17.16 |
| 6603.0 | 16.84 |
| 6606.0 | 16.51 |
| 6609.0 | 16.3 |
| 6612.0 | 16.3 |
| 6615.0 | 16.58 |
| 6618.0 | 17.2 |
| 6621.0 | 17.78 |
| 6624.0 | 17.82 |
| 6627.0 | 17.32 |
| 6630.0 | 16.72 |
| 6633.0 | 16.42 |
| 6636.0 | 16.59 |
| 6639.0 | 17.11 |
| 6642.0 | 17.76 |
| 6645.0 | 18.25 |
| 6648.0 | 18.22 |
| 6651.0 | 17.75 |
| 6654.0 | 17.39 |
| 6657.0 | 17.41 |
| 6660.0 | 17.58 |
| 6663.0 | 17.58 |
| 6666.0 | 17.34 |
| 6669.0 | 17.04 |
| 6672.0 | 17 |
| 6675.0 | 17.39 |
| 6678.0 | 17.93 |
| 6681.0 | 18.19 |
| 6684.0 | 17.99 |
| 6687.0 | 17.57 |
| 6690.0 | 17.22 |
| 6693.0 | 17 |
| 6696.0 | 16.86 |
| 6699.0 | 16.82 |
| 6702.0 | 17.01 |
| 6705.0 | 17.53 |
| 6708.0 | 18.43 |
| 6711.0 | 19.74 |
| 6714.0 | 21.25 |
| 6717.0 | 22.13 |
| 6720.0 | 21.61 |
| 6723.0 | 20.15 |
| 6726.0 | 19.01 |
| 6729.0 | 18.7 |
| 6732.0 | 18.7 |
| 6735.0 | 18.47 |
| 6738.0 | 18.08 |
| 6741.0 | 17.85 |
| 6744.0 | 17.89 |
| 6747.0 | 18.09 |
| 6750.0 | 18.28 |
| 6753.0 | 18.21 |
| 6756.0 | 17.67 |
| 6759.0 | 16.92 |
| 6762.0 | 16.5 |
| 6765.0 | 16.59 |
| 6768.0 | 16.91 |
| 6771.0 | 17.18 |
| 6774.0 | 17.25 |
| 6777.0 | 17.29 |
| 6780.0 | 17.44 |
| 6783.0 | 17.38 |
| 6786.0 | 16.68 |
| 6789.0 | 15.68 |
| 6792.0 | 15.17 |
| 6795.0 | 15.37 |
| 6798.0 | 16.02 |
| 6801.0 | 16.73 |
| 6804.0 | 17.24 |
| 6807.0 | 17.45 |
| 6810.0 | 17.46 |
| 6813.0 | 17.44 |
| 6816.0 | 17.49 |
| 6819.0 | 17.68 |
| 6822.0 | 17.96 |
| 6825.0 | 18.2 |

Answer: 1.05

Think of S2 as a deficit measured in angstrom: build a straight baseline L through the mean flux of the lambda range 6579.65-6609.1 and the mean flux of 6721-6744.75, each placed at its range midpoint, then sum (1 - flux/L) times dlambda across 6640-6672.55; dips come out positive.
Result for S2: 1.8 angstrom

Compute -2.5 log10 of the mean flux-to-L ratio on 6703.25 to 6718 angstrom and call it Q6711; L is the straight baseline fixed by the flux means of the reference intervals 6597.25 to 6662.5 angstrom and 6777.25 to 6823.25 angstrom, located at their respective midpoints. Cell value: -0.16 mag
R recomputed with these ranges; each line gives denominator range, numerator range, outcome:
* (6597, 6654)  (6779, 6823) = 1.04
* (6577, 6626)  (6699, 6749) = 1.09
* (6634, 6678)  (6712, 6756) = 1.12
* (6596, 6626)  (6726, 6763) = 1.10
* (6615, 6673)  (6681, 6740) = 1.09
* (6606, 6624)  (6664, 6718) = 1.09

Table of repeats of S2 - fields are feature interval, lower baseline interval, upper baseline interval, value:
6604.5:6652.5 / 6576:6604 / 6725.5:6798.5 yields 3.78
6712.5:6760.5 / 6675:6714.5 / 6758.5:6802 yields -4.68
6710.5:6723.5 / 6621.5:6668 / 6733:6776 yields -2.68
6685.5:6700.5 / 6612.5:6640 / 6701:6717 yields 1.32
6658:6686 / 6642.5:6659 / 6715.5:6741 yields 1.08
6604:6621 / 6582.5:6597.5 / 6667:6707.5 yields 2.06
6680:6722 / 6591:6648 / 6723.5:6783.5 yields -2.41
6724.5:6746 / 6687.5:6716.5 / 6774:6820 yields -0.86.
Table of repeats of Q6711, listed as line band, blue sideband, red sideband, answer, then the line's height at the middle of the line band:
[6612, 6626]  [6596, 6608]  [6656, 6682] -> -0.01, 17.1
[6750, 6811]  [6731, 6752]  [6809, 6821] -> 0.06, 17.8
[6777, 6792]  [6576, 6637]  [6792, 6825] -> 0.03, 17.1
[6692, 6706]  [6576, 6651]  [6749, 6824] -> 0.03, 17.4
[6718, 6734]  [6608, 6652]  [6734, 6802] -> -0.15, 17.1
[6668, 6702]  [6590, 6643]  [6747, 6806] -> -0.02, 17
